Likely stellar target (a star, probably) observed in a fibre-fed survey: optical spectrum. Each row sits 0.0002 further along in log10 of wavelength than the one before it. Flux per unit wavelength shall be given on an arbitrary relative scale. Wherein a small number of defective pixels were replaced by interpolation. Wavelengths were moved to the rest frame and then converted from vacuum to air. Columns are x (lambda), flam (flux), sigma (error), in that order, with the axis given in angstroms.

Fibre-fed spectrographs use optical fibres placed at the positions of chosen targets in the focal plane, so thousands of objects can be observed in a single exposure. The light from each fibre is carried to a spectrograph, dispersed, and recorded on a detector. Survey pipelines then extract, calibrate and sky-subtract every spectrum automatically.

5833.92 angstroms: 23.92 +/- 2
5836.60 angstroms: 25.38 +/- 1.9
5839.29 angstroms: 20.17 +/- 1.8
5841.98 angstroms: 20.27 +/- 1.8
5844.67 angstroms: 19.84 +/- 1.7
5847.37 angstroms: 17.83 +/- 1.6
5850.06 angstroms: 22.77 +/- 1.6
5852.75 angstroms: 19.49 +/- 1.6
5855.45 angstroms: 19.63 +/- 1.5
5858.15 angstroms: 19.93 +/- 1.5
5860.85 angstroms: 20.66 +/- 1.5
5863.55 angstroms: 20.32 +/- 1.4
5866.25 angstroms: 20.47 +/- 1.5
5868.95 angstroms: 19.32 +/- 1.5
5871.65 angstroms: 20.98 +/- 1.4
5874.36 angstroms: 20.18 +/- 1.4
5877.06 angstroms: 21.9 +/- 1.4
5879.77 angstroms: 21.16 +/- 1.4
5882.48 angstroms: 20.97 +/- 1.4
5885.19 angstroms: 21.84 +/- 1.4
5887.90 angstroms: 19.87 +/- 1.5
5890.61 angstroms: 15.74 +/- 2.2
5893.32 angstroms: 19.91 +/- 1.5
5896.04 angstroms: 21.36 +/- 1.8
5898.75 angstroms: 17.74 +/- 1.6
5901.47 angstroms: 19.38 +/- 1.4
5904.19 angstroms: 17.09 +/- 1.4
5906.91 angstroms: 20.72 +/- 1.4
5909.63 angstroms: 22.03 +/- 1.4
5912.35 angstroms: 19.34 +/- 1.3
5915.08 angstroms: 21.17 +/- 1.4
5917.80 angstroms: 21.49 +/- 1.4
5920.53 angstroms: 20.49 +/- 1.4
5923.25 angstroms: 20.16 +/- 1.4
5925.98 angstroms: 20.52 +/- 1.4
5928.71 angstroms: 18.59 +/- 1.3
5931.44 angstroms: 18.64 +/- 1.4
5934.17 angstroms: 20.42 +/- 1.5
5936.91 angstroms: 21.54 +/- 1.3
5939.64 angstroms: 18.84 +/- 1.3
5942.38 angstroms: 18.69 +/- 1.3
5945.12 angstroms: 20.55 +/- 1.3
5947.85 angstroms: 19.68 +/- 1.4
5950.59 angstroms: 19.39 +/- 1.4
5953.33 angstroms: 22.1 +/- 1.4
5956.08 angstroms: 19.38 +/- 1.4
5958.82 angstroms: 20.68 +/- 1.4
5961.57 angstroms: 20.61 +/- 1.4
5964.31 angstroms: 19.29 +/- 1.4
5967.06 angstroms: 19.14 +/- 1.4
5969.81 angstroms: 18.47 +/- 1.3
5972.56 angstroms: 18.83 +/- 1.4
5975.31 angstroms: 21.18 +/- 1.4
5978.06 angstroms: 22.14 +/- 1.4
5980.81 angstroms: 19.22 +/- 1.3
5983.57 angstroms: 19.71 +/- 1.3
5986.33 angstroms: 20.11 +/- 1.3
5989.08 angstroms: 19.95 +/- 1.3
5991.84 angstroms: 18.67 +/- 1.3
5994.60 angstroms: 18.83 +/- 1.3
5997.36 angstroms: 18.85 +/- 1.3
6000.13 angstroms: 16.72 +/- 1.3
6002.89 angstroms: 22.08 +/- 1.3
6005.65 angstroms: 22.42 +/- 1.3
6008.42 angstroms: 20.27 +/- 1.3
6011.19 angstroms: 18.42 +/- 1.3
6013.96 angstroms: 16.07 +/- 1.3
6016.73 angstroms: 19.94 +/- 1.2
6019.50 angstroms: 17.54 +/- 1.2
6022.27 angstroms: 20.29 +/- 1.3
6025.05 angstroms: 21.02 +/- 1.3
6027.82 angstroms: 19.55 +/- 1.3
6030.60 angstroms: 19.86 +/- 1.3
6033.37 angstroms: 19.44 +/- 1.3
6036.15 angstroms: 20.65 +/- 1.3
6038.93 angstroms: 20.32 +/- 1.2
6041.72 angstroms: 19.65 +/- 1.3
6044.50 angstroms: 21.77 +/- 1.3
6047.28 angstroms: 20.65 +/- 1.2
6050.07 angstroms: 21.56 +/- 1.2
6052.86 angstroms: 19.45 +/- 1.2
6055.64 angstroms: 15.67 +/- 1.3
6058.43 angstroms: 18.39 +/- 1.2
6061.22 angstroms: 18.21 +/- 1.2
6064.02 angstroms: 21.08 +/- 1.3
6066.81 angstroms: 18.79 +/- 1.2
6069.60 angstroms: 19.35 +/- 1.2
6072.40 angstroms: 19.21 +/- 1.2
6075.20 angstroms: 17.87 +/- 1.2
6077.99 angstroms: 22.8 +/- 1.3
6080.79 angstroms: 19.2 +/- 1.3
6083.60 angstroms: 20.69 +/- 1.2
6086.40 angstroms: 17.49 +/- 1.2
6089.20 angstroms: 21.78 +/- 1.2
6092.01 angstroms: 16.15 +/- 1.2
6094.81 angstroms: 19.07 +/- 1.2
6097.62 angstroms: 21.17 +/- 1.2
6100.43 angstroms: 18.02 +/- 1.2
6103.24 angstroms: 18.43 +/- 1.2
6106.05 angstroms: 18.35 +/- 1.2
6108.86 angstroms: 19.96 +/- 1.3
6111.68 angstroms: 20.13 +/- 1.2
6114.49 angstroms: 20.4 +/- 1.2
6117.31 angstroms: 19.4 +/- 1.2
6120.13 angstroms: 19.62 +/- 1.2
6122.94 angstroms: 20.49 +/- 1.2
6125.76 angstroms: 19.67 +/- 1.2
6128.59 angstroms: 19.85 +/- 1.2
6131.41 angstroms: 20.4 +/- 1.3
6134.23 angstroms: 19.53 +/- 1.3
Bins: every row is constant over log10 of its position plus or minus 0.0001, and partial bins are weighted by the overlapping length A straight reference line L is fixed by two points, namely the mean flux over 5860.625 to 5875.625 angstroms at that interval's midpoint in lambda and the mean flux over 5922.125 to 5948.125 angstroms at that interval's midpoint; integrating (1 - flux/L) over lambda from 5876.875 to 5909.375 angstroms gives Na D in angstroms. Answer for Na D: 0.5 angstroms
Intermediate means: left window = 20.3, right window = 19.8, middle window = 19.8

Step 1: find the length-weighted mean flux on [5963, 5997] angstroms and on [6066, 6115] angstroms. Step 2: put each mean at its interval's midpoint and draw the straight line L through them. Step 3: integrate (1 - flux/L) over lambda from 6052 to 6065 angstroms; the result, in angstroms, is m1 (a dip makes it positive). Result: 0.7 angstroms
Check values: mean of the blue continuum 19.6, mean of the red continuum 19.4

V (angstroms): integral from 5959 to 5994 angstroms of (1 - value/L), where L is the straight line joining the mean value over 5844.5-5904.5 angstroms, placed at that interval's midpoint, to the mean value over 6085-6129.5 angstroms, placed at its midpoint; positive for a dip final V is -0.1 angstroms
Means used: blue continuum 20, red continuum 19.4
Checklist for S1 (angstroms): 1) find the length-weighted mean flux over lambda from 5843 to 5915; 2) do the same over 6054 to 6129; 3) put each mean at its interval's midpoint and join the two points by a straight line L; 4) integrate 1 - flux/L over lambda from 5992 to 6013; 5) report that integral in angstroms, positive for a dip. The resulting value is 0.1 angstroms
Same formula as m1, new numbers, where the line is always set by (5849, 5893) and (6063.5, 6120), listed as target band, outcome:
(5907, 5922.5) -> -0.6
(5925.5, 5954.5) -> 0.2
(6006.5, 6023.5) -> 0.8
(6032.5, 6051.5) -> -0.9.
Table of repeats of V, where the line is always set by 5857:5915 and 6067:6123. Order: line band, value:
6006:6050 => -0.40 angstroms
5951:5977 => -0.18 angstroms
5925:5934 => 0.26 angstroms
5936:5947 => 0.04 angstroms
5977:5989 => -0.26 angstroms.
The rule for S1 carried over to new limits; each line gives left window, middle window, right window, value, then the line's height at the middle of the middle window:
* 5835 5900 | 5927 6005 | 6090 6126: 0.7 angstroms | 19.9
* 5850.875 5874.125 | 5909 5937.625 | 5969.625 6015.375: -0.7 angstroms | 19.9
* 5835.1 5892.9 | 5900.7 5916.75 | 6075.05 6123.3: 0.2 angstroms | 20.2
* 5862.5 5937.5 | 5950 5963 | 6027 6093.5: -0.4 angstroms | 19.9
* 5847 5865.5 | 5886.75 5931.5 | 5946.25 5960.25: 1.2 angstroms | 20.2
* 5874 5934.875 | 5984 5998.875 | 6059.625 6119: 0.3 angstroms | 19.7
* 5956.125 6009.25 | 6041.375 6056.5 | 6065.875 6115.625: -0.3 angstroms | 19.6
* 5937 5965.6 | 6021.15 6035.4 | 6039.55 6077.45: -0.3 angstroms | 19.6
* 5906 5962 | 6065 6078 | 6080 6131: 0.2 angstroms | 19.6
